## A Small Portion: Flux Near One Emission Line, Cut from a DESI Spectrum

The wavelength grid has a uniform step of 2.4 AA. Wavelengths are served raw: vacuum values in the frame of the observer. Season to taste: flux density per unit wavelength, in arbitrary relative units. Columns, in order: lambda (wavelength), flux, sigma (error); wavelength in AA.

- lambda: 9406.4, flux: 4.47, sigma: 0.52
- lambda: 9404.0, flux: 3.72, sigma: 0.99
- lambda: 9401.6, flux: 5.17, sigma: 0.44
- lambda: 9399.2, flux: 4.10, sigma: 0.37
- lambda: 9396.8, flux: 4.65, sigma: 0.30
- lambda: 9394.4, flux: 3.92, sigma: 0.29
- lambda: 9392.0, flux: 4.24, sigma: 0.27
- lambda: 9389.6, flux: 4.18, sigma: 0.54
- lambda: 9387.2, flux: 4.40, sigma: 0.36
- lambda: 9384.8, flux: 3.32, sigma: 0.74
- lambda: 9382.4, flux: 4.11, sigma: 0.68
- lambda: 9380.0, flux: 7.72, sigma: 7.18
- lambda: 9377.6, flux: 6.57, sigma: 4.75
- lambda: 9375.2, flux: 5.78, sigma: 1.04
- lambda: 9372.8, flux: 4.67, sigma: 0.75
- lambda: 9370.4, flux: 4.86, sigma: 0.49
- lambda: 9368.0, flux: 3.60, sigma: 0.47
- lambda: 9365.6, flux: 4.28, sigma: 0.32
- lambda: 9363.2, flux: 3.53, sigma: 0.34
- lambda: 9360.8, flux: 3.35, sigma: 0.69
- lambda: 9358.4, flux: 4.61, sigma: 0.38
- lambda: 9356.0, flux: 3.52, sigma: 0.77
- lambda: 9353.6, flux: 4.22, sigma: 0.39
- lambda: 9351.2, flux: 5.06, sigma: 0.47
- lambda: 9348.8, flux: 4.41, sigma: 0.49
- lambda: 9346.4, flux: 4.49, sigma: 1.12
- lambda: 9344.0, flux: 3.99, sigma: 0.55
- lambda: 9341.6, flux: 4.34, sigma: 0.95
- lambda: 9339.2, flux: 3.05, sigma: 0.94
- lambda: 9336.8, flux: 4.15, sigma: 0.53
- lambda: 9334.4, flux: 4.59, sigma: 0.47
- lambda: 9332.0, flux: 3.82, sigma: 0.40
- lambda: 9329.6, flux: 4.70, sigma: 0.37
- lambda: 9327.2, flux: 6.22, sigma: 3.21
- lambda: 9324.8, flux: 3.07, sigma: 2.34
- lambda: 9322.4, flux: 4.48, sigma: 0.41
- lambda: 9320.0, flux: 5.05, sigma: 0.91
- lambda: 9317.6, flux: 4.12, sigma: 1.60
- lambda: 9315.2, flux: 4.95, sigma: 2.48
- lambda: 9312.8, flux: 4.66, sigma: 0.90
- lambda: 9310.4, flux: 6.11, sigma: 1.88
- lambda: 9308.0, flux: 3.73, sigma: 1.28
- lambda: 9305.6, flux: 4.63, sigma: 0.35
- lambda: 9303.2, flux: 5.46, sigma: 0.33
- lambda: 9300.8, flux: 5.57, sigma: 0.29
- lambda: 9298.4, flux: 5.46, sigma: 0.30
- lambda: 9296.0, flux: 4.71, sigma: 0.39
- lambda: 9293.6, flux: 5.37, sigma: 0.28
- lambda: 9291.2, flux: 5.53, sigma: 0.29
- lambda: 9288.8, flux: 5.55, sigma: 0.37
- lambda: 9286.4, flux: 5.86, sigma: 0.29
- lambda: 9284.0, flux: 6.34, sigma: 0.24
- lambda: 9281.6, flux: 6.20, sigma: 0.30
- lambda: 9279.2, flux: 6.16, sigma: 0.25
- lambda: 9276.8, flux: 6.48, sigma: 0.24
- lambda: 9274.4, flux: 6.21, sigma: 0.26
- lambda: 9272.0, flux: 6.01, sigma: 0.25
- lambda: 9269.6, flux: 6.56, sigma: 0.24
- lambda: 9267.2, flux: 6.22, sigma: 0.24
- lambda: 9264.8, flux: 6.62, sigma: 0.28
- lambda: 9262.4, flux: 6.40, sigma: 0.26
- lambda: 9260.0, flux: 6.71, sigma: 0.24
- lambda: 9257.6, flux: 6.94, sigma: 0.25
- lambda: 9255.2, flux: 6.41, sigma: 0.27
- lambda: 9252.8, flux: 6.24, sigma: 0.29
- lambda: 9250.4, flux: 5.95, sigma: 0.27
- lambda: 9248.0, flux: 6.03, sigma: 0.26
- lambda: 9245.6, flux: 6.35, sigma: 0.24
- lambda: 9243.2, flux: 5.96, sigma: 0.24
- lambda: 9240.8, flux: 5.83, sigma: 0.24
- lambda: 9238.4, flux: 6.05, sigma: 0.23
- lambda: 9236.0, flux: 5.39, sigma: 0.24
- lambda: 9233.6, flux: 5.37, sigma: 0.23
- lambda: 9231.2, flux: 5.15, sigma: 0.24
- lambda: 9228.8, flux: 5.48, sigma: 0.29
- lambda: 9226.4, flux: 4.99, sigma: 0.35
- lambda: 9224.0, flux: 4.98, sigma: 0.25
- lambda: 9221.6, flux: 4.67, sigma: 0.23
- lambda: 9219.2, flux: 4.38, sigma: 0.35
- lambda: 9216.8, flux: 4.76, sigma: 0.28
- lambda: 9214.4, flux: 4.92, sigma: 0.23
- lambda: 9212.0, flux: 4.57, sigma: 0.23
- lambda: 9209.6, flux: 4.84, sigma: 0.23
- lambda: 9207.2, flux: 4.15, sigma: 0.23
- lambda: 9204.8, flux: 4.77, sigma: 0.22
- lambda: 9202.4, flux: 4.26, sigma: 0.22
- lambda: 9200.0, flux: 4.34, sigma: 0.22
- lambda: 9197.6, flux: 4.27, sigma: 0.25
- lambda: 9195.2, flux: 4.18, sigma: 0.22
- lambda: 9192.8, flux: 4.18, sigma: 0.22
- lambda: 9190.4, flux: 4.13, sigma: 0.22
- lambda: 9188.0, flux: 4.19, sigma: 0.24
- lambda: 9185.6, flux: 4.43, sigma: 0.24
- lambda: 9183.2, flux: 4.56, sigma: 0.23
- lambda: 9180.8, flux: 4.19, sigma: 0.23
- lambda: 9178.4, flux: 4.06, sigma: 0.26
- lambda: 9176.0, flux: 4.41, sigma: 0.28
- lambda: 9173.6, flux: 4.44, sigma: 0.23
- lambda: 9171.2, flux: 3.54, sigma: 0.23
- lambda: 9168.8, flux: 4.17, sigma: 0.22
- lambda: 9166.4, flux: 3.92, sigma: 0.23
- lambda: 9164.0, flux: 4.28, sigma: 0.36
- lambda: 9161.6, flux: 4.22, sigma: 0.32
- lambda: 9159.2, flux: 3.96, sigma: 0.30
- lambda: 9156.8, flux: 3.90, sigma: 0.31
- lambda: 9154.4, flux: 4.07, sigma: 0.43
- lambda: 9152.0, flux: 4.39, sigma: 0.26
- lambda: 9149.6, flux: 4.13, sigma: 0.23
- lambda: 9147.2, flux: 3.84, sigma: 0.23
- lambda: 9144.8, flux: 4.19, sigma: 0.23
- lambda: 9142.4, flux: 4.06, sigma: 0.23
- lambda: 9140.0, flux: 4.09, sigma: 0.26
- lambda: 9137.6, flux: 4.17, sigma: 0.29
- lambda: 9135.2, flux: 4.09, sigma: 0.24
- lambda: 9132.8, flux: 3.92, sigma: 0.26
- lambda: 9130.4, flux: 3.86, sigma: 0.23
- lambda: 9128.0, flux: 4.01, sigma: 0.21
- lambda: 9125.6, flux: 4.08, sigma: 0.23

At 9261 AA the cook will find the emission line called Mg II 2798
